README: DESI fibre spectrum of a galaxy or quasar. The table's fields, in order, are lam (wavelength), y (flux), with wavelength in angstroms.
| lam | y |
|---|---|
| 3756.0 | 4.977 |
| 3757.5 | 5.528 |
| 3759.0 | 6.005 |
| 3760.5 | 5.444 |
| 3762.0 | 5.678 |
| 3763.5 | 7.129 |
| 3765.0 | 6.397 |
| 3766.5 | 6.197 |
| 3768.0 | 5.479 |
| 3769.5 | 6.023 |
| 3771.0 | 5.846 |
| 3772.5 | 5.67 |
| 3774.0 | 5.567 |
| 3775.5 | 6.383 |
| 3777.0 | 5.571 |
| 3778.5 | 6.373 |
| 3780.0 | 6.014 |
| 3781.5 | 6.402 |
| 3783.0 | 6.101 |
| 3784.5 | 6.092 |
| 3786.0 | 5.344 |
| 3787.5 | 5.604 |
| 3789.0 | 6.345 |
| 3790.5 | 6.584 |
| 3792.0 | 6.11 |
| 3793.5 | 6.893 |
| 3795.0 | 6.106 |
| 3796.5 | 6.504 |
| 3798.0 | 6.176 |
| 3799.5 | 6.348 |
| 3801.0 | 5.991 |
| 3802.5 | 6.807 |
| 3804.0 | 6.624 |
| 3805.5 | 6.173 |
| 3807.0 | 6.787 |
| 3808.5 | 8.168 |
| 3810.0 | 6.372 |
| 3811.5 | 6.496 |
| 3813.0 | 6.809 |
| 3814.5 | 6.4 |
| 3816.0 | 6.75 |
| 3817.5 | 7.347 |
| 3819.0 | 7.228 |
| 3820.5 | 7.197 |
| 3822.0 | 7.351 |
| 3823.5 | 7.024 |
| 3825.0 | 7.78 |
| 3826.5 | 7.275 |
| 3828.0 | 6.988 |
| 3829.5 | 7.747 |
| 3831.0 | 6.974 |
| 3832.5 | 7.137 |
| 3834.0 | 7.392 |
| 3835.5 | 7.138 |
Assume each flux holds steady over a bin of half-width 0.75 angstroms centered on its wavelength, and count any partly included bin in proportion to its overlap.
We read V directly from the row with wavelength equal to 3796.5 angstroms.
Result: 6.504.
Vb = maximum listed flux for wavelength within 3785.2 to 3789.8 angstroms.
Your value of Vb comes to 6.345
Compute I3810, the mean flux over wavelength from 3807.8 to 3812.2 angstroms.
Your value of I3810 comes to 7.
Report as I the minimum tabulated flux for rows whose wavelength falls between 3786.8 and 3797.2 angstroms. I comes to 5.604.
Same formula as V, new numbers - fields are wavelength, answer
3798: 6.176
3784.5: 6.092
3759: 6.005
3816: 6.75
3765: 6.397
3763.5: 7.129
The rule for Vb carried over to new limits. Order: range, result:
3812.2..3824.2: 7.351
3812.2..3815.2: 6.809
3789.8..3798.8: 6.893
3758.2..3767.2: 7.129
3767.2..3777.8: 6.383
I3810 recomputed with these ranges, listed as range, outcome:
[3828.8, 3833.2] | 7.28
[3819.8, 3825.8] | 7.34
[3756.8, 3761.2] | 5.66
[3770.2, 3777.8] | 5.81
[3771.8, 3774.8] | 5.63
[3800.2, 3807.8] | 6.49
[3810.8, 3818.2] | 6.76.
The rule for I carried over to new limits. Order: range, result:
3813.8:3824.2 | 6.4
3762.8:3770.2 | 5.479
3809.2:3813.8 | 6.372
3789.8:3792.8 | 6.11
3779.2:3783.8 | 6.014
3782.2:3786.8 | 5.344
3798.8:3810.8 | 5.991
